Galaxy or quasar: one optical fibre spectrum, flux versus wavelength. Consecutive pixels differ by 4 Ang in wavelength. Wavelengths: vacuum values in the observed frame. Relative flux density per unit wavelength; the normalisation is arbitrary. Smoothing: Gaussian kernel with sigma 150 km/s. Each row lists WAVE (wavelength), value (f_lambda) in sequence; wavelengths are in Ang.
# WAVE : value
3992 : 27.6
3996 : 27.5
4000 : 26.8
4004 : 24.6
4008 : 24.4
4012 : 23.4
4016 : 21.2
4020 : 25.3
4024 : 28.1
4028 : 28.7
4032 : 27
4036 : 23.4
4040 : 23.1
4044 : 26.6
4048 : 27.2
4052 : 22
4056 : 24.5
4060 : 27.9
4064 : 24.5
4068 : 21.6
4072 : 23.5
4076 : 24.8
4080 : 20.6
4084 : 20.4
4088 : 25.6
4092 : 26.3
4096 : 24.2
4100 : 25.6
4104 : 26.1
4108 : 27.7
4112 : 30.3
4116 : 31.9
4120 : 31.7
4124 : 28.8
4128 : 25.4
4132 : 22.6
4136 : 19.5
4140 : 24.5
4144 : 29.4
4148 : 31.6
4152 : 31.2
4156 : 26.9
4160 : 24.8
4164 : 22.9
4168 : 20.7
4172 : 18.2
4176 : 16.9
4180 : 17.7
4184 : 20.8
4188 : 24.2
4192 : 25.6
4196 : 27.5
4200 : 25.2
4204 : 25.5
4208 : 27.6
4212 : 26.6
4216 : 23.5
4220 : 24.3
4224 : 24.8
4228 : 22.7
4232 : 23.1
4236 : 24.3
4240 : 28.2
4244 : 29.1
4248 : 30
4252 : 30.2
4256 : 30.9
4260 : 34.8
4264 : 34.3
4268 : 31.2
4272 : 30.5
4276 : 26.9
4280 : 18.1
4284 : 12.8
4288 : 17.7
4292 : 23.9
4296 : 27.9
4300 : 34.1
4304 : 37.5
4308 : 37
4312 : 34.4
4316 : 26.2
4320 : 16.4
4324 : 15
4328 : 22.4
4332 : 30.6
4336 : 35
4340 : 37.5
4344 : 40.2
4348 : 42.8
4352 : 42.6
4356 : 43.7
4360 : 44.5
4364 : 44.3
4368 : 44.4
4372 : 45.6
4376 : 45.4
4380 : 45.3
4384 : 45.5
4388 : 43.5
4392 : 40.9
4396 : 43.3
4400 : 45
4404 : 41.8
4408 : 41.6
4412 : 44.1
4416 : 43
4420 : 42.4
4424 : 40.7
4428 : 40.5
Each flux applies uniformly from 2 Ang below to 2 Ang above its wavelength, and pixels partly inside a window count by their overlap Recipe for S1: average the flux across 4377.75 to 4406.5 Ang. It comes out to 43.6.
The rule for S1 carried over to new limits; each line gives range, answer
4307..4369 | 34.6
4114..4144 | 26.5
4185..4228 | 25.2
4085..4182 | 25.4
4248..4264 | 32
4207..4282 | 27.4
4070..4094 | 23.5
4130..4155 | 26.5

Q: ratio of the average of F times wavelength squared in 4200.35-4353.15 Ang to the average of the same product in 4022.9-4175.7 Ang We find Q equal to 1.22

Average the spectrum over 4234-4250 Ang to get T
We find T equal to 27.9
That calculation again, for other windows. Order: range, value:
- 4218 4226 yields 24.6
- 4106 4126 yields 30.1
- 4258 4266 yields 34.5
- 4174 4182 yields 17.3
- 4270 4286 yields 22.1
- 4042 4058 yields 25.1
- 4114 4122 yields 31.8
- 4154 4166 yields 24.9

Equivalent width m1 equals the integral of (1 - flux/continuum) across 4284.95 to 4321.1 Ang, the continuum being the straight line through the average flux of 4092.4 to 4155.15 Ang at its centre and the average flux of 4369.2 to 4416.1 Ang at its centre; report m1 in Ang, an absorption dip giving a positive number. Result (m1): 9.57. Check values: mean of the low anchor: 27.3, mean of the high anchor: 43.8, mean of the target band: 28.2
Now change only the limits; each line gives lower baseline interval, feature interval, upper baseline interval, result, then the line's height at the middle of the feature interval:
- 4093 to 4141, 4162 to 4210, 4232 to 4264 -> 9.25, 28.1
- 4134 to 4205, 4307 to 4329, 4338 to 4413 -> 7.52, 37.9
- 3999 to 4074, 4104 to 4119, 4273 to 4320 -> -2.46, 25.4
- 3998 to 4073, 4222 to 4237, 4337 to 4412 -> 4.95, 35.4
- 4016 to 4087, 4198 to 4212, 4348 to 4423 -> 3.02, 33.3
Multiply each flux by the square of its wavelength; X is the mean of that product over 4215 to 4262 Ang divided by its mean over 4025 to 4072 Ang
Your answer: 1.2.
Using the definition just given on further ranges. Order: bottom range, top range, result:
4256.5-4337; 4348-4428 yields 1.66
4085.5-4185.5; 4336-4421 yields 1.91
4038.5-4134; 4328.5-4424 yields 1.88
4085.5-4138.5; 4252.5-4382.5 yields 1.37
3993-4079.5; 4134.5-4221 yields 1.04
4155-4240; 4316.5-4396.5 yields 1.74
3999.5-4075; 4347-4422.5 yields 2.07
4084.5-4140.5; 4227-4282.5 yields 1.14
